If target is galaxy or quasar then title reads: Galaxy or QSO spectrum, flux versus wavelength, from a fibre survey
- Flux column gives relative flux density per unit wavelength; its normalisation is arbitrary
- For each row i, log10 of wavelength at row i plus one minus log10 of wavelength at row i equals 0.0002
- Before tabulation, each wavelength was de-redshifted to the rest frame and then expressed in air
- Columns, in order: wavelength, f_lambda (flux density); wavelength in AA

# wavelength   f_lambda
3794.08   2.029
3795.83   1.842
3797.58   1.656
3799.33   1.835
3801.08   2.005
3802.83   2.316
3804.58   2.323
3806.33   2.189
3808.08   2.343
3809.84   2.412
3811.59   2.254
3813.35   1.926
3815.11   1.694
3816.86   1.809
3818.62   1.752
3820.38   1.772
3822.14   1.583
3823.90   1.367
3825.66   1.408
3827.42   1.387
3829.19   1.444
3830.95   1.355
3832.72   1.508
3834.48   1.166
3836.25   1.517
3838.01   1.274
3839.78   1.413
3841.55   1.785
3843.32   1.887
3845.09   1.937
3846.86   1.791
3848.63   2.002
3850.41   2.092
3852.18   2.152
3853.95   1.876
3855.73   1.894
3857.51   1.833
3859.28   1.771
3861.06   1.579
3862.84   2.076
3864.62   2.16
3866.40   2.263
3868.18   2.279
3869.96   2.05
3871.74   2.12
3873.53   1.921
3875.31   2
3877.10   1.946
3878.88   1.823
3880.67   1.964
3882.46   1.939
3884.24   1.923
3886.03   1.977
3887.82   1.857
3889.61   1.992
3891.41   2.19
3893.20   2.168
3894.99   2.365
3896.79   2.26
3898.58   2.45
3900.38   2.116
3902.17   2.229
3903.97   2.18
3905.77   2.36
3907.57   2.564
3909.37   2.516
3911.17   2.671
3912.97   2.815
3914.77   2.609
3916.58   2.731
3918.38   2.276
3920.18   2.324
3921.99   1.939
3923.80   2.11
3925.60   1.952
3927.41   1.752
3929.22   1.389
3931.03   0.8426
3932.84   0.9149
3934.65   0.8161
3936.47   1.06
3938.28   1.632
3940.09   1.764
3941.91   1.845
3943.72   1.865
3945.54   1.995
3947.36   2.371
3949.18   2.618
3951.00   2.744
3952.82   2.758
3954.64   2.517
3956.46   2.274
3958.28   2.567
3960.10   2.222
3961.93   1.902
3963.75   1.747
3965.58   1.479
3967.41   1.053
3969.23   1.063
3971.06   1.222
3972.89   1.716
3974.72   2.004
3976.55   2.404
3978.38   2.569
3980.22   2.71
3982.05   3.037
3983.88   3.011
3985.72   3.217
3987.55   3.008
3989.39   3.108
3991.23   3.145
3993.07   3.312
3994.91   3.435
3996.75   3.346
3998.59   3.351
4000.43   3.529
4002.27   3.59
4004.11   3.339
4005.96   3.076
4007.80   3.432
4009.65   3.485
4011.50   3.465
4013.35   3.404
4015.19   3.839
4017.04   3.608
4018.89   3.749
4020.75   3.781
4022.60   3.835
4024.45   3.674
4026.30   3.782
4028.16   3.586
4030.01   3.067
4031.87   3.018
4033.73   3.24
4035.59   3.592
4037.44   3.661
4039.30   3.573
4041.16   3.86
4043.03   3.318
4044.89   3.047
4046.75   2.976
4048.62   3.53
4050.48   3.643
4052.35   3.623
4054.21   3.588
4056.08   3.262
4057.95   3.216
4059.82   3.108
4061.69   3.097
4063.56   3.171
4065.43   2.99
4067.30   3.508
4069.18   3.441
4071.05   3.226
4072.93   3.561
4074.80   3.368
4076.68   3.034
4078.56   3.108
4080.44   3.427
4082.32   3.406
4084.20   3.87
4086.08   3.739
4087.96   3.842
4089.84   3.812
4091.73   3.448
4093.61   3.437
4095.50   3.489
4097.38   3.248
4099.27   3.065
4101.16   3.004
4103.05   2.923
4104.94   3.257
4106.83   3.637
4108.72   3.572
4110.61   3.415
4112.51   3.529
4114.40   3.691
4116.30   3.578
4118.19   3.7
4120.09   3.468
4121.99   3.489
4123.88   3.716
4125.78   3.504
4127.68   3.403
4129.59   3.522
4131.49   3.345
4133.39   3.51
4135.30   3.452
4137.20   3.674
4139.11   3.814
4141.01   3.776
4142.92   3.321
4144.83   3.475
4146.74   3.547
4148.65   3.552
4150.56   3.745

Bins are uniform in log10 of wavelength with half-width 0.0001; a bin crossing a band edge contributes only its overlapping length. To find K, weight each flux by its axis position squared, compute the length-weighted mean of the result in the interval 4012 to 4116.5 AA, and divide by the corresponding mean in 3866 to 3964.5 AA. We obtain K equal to 1.78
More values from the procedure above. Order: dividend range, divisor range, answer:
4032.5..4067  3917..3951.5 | 1.97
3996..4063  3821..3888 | 2.09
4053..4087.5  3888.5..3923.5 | 1.55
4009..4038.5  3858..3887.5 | 1.93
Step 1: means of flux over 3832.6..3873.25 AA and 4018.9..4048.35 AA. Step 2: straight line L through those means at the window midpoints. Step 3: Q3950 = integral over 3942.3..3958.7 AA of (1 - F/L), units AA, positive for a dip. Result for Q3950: 2.06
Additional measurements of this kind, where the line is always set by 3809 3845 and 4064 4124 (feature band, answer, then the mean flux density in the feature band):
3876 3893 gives 0.5 AA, 1.97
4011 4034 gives -4.7 AA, 3.55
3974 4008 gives -4.2 AA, 3.09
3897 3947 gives 5.8 AA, 2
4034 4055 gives -2.6 AA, 3.48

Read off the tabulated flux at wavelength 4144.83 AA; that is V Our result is 3.475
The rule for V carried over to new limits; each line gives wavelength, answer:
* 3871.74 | 2.12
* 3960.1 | 2.222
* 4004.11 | 3.339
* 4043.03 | 3.318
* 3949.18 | 2.618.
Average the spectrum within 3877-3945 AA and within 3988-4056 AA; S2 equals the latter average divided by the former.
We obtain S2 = 1.73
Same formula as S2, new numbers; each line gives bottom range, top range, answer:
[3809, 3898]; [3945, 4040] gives 1.57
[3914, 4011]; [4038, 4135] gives 1.45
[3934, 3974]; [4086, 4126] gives 1.85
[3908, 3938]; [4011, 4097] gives 1.80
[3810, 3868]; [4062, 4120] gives 1.94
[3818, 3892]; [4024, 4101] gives 1.88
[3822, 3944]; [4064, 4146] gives 1.82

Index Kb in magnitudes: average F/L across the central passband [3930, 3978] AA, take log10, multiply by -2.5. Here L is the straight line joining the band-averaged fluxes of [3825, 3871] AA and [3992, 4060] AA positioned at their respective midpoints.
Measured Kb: 0.45 mag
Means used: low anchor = 1.77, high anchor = 3.46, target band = 1.83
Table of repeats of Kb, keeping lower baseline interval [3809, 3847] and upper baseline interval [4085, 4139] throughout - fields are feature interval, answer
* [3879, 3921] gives -0.07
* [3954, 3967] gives 0.22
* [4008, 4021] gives -0.25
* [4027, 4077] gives -0.09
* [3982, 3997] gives -0.18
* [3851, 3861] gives -0.03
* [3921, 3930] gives 0.23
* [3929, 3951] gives 0.40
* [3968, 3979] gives 0.41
